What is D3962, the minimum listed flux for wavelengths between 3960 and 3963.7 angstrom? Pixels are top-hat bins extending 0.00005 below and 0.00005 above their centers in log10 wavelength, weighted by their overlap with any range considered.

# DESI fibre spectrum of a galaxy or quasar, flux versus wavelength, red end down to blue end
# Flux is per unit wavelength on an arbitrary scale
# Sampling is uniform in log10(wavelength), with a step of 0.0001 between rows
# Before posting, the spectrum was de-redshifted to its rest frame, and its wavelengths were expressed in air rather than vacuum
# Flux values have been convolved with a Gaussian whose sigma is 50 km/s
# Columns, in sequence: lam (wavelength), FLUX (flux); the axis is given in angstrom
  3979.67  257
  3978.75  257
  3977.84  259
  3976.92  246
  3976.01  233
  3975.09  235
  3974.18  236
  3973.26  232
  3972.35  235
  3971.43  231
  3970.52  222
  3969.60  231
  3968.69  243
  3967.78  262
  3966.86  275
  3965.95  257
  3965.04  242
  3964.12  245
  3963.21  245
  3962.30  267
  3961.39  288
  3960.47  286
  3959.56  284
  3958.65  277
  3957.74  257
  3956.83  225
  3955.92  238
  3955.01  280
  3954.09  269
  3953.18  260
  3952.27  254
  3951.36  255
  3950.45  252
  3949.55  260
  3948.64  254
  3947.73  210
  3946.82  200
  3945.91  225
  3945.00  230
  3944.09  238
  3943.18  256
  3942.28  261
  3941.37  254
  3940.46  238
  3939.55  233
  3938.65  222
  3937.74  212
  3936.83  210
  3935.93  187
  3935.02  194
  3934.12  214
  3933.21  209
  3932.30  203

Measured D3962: 245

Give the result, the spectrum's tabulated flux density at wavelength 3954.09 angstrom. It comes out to 269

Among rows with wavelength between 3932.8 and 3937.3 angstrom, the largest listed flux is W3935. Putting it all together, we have 214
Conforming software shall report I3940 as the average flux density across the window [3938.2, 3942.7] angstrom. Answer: 241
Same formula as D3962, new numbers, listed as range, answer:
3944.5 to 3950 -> 200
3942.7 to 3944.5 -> 238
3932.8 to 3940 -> 187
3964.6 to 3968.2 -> 242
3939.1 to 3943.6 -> 233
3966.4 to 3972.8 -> 222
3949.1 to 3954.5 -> 252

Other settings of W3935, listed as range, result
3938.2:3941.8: 254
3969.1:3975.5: 236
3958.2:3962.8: 288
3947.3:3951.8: 260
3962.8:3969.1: 275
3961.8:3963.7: 267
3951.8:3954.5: 269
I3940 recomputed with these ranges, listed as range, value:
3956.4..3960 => 261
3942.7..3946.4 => 237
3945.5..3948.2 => 211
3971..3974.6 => 233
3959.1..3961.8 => 285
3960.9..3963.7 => 267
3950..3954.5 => 258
